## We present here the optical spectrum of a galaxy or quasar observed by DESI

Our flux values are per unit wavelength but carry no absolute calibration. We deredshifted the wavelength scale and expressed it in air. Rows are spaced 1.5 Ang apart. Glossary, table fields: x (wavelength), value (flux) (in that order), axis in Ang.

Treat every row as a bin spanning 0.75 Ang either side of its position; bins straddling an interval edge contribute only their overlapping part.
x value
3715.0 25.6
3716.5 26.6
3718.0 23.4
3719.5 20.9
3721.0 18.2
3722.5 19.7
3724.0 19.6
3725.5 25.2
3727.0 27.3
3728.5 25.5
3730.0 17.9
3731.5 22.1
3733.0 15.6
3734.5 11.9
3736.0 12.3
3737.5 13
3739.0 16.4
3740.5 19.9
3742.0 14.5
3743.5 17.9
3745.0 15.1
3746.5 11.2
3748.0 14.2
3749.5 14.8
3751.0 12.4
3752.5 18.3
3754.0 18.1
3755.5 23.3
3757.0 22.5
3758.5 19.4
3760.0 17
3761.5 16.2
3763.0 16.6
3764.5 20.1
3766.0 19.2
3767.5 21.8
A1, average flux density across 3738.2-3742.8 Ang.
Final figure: 16.9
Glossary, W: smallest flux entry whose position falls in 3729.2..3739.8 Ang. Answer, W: 11.9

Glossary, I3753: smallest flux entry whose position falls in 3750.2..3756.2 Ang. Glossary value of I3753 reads 12.4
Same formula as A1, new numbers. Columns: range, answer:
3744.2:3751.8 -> 13.6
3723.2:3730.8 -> 23.1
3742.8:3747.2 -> 14.7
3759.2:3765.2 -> 17.5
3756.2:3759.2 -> 21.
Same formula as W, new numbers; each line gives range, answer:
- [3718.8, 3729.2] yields 18.2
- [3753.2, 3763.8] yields 16.2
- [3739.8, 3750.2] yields 11.2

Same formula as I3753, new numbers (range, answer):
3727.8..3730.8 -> 17.9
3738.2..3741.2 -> 16.4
